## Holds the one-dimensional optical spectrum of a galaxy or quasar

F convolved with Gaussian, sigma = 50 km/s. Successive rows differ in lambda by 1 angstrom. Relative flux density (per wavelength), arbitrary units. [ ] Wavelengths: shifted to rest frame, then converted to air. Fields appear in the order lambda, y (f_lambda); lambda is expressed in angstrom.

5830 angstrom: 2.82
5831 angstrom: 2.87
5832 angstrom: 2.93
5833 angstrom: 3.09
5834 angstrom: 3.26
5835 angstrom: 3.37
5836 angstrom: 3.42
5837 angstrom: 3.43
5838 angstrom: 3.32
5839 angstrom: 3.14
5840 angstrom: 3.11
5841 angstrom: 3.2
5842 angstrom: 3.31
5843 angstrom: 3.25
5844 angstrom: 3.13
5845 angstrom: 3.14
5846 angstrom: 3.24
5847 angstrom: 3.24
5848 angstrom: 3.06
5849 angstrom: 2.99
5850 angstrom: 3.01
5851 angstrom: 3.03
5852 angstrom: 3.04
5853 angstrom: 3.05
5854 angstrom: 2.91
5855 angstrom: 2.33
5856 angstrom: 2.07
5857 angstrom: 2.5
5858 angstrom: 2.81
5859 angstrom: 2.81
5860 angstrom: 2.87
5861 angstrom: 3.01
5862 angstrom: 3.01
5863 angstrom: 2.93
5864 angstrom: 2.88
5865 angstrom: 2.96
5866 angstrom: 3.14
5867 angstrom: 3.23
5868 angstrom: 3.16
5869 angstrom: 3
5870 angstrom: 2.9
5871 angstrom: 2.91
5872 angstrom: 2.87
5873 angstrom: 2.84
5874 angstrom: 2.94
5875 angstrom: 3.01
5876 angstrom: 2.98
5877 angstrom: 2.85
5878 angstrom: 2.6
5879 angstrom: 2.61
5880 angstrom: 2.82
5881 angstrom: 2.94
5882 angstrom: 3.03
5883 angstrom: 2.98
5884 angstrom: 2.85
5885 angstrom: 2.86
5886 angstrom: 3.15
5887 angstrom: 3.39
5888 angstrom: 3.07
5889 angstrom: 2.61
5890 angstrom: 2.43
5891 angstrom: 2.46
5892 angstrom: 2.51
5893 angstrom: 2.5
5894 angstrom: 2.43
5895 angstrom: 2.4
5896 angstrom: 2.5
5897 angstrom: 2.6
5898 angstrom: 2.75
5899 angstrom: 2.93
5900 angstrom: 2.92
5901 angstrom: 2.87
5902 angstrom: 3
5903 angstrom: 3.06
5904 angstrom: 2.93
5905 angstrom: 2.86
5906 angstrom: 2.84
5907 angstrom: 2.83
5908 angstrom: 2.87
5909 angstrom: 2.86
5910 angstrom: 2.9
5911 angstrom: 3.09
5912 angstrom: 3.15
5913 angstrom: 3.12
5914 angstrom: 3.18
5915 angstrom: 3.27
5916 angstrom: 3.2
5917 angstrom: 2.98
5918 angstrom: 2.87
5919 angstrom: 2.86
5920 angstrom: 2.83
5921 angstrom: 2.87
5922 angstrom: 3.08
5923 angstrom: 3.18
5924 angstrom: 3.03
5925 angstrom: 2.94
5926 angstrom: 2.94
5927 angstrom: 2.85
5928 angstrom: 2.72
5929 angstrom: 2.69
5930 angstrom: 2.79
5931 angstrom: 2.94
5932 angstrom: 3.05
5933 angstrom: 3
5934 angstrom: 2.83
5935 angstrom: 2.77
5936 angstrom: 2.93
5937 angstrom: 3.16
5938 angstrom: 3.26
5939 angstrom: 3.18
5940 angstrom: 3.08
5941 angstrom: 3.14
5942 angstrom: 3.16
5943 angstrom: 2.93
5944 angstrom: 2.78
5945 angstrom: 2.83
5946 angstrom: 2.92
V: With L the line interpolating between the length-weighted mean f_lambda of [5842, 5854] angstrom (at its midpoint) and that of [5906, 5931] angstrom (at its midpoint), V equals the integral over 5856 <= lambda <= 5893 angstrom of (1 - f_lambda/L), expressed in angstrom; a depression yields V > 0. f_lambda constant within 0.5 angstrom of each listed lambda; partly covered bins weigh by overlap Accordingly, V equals 2.2 angstrom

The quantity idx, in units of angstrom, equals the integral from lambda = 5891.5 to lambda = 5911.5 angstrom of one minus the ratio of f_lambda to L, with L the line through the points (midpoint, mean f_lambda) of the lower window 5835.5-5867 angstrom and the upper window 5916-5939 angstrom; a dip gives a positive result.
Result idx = 1.3 angstrom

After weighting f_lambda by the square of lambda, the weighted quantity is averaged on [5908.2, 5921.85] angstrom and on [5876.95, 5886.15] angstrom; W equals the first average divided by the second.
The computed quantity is 1.07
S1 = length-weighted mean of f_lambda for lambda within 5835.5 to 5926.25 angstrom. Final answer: 2.93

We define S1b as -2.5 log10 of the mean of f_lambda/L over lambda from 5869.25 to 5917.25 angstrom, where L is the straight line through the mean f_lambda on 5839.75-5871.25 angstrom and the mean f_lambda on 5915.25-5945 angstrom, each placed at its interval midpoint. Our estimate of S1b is 0.04 mag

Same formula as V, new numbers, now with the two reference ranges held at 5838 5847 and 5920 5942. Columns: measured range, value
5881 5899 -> 1.94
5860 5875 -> 0.74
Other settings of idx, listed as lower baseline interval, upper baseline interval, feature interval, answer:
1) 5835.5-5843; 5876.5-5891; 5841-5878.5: 1.6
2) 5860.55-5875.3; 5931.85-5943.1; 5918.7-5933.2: 0.6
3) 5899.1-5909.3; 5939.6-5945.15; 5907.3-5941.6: -0.4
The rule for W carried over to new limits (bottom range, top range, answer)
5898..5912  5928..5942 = 1.03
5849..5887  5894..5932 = 1.02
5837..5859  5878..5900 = 0.93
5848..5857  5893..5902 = 0.97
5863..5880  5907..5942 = 1.04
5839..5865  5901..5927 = 1.03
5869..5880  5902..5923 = 1.06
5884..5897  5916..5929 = 1.10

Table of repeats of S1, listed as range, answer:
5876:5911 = 2.81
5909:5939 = 2.98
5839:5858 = 2.98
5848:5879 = 2.89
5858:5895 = 2.87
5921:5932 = 2.92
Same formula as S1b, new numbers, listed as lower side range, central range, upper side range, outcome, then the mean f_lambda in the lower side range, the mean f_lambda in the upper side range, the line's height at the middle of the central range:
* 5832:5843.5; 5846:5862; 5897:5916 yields 0.11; 3.25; 2.96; 3.18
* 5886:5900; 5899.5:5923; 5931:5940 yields -0.06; 2.69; 3.02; 2.83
